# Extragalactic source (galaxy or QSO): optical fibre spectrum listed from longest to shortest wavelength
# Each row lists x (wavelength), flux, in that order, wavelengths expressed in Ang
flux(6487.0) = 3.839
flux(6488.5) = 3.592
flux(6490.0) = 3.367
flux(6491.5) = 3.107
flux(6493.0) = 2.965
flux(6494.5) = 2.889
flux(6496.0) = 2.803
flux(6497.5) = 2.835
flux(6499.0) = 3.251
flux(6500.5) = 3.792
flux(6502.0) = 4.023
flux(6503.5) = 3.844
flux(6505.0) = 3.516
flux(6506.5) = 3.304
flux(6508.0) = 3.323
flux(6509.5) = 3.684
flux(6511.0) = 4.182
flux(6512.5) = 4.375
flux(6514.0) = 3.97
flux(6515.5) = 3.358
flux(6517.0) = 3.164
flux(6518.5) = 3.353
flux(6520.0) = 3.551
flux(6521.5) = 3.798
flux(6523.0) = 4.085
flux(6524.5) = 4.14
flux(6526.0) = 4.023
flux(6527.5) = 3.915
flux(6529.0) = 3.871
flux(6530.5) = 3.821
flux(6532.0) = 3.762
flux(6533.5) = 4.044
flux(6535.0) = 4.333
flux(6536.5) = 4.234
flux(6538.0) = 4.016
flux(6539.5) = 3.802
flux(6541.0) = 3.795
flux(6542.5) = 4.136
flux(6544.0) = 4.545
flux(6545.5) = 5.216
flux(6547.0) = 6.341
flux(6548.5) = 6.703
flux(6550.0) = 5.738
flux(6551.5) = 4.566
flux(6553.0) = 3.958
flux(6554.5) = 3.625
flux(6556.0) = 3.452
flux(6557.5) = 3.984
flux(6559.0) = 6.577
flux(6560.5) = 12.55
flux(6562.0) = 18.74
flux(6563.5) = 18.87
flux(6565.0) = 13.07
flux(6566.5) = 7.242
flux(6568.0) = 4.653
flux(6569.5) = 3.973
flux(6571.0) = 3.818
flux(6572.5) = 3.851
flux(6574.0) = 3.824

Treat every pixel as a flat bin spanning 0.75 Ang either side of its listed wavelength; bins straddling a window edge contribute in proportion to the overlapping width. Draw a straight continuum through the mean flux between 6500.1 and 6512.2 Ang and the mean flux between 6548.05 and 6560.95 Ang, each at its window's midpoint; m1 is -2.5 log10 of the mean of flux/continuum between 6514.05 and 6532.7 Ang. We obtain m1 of 0.17 mag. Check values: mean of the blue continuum 3.73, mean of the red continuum 5.5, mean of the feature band 3.75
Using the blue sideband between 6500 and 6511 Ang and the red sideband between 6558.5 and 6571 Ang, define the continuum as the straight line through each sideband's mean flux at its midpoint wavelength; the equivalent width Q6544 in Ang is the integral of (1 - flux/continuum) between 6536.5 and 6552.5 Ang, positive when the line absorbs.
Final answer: 6.5 Ang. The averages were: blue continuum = 3.67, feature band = 4.84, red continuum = 10.4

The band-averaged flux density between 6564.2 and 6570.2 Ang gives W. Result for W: 7.36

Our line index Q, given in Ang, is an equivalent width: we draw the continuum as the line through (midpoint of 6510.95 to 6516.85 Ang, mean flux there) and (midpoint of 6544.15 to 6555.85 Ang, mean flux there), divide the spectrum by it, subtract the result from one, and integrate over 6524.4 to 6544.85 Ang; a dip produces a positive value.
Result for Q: 2.3 Ang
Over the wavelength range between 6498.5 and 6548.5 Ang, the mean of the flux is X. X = 4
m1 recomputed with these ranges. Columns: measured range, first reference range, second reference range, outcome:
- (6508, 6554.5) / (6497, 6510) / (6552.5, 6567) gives 0.43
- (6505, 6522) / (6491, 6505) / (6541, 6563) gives 0.15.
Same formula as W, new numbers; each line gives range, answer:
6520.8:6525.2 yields 4.01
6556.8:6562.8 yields 10.6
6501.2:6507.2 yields 3.68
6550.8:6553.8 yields 4.25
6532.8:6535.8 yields 4.19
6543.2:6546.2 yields 4.86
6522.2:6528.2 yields 4.04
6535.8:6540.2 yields 4.02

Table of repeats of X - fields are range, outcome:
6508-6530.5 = 3.8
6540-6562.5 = 6.1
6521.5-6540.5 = 3.99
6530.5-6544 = 4.03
